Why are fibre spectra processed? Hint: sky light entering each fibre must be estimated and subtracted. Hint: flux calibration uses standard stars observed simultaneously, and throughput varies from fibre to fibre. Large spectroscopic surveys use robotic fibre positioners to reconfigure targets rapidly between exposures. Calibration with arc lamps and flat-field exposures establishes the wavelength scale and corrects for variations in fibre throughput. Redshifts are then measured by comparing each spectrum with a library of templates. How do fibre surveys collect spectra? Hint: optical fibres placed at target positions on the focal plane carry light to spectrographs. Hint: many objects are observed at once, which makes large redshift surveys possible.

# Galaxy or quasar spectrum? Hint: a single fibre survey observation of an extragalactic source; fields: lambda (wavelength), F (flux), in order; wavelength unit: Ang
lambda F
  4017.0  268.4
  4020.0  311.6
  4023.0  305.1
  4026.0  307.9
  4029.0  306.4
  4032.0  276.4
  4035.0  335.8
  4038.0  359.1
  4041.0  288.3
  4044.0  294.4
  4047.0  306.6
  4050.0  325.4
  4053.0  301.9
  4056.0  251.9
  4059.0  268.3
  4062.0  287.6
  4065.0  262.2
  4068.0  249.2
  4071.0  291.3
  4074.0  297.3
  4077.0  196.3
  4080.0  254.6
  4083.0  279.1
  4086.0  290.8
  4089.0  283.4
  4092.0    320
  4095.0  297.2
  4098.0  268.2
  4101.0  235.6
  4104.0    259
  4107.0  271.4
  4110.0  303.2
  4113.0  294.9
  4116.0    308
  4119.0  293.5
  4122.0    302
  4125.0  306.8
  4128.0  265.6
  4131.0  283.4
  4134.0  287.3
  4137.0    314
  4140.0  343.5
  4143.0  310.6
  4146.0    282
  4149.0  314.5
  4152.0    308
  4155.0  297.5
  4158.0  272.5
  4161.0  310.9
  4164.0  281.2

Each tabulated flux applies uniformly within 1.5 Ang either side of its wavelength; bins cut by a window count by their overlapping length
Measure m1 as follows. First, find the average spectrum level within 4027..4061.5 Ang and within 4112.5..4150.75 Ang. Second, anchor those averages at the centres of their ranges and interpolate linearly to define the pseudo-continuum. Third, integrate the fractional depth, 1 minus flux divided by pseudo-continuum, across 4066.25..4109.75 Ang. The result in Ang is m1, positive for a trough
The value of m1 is 4.2 Ang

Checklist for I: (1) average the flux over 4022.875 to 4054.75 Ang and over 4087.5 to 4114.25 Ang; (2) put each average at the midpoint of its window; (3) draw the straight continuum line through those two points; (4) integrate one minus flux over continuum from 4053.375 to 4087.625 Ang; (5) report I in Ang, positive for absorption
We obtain 3.20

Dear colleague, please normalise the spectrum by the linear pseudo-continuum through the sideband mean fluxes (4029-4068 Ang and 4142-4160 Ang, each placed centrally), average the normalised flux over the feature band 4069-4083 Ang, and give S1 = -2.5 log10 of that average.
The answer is 0.133 mag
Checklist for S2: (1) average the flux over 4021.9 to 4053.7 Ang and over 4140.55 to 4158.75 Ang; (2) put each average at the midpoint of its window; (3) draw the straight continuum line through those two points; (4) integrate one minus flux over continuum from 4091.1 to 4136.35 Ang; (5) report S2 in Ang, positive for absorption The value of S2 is 2.6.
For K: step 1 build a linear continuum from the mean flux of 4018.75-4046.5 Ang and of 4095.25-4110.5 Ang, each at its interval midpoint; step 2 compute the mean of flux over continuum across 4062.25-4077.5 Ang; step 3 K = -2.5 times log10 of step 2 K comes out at 0.08 mag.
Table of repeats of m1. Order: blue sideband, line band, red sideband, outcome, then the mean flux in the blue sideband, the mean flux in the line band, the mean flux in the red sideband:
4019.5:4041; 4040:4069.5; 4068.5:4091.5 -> 0.94 Ang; 313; 284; 272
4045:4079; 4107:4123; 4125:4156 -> -0.25 Ang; 276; 298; 301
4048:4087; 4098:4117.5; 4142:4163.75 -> 0.51 Ang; 274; 278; 298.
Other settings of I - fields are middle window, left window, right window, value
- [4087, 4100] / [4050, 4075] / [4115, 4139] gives -0.1 Ang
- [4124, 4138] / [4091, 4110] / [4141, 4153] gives 0.2 Ang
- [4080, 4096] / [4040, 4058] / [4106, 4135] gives 0.1 Ang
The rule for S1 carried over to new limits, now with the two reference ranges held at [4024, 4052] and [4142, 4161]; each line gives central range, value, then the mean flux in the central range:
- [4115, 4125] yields 0.00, 302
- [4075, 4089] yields 0.18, 260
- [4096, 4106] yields 0.18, 257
